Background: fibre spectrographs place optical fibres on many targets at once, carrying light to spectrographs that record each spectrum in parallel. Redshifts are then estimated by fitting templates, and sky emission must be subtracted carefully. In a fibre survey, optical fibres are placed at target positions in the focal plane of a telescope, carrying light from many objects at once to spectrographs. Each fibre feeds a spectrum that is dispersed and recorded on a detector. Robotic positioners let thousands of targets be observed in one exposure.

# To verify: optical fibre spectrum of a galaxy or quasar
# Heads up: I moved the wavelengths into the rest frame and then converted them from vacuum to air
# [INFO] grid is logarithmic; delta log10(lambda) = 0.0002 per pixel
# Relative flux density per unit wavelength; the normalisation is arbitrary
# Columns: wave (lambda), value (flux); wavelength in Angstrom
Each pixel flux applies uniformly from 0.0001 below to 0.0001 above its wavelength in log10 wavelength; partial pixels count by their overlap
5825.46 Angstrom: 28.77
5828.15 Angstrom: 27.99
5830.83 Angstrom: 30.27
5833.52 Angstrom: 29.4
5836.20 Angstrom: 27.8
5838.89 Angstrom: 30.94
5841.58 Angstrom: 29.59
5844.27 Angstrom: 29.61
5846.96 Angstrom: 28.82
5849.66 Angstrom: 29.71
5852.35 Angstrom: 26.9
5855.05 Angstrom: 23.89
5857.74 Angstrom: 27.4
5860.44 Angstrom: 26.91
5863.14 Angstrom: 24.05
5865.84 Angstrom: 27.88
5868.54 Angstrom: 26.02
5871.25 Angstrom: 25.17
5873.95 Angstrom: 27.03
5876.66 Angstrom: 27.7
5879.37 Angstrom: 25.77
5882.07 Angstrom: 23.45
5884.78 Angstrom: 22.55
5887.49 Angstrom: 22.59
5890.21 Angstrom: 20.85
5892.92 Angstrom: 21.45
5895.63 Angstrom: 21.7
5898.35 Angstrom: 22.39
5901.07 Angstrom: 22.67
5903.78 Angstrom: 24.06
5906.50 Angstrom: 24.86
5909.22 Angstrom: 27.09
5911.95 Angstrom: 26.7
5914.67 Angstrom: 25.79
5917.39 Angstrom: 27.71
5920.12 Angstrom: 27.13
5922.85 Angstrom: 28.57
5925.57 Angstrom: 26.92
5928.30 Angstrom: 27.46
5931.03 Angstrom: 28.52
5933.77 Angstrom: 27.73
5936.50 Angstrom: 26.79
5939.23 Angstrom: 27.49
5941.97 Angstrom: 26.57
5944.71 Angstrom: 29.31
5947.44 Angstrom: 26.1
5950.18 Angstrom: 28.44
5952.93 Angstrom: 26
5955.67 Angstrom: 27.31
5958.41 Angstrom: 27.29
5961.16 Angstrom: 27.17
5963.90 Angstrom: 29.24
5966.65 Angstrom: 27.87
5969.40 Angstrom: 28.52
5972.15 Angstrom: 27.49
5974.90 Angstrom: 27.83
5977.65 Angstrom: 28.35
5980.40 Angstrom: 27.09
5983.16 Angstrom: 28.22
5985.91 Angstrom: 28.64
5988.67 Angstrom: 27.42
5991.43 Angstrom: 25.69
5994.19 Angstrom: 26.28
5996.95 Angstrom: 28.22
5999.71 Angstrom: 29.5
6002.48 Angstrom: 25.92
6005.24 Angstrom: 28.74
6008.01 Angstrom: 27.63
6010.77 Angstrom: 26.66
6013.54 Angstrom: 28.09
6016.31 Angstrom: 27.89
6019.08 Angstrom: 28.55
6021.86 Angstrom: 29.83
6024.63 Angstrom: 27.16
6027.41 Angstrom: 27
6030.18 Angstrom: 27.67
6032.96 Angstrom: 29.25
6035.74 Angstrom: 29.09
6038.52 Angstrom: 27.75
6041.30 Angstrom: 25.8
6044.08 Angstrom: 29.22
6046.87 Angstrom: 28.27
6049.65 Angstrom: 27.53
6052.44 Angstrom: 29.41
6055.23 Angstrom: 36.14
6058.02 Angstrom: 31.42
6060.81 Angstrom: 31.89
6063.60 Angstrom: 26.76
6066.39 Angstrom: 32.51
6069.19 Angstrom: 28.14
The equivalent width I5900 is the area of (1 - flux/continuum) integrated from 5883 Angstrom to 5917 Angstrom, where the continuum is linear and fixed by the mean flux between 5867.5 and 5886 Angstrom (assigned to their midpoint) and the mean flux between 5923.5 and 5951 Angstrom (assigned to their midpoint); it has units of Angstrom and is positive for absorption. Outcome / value 3.3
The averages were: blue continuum 25.4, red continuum 27.6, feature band 23.7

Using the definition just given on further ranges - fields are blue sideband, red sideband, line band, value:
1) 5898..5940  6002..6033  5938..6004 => -0.9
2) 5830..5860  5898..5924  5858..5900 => 4.2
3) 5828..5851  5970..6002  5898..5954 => 3.4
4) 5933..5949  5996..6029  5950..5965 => 0.0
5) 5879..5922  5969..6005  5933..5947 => -0.9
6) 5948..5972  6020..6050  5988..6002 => 0.3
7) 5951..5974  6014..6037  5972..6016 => 0.5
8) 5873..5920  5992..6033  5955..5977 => -1.2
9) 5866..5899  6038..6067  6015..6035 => 0.4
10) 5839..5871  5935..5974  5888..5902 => 2.9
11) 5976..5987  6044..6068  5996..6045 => 2.2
